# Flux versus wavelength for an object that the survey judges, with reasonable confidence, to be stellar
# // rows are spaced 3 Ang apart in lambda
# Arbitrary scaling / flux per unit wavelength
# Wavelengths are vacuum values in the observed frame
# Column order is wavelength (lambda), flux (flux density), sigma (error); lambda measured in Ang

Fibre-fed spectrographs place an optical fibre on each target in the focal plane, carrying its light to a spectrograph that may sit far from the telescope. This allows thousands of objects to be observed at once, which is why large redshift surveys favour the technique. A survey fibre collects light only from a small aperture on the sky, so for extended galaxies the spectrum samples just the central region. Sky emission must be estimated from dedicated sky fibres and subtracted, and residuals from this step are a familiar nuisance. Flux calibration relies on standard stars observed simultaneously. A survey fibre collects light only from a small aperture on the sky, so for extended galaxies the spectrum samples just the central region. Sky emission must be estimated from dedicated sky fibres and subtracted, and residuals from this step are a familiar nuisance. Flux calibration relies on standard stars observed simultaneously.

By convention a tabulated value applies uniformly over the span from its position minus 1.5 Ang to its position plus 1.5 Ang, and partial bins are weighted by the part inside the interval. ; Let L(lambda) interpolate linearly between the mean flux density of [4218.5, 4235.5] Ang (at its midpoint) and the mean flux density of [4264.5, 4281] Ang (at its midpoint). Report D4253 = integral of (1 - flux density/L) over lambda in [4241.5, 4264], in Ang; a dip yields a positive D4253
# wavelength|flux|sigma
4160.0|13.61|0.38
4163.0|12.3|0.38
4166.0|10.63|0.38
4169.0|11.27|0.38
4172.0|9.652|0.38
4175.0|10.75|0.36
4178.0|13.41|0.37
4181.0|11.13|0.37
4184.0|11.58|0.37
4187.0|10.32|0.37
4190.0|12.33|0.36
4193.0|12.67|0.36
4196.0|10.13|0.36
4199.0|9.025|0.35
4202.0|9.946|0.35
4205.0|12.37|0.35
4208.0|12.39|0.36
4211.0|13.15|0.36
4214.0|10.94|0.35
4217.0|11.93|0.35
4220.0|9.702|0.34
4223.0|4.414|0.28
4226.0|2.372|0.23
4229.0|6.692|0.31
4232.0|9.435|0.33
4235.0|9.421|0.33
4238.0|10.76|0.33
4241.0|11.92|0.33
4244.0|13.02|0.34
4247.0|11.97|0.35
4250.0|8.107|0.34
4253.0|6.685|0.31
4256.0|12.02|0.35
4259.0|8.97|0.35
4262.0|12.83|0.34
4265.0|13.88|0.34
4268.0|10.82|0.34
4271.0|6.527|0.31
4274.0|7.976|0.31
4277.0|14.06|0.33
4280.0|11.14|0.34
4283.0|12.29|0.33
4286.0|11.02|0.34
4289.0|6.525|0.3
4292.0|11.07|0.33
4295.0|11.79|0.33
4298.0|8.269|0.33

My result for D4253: -4.5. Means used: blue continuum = 6.86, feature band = 10.7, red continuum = 10.5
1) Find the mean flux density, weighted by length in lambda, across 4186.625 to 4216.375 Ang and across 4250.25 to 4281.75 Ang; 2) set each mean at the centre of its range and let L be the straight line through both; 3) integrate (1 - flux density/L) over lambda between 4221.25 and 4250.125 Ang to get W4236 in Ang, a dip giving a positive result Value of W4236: 5.3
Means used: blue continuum 11.4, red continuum 10.4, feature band 8.85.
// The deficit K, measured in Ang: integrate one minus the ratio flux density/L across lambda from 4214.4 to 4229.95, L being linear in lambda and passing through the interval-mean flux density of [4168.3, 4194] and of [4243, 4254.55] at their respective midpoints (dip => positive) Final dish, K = 4.7 Ang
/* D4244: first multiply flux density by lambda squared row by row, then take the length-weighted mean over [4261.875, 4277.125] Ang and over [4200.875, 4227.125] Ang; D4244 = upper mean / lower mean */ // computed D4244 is 1.11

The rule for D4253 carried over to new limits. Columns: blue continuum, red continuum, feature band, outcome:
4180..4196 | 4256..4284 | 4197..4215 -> 0.1 Ang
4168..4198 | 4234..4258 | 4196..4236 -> 5.5 Ang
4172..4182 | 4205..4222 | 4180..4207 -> 0.9 Ang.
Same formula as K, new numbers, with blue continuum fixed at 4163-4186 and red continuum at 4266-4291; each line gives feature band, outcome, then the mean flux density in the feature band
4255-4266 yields -1.60 Ang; 11.8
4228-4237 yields 1.60 Ang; 8.74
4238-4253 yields -0.35 Ang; 10.7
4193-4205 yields 0.64 Ang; 10.4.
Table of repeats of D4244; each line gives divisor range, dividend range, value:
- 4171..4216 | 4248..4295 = 0.94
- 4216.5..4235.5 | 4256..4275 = 1.43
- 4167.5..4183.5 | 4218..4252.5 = 0.81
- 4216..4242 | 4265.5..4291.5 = 1.25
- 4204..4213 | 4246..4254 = 0.72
